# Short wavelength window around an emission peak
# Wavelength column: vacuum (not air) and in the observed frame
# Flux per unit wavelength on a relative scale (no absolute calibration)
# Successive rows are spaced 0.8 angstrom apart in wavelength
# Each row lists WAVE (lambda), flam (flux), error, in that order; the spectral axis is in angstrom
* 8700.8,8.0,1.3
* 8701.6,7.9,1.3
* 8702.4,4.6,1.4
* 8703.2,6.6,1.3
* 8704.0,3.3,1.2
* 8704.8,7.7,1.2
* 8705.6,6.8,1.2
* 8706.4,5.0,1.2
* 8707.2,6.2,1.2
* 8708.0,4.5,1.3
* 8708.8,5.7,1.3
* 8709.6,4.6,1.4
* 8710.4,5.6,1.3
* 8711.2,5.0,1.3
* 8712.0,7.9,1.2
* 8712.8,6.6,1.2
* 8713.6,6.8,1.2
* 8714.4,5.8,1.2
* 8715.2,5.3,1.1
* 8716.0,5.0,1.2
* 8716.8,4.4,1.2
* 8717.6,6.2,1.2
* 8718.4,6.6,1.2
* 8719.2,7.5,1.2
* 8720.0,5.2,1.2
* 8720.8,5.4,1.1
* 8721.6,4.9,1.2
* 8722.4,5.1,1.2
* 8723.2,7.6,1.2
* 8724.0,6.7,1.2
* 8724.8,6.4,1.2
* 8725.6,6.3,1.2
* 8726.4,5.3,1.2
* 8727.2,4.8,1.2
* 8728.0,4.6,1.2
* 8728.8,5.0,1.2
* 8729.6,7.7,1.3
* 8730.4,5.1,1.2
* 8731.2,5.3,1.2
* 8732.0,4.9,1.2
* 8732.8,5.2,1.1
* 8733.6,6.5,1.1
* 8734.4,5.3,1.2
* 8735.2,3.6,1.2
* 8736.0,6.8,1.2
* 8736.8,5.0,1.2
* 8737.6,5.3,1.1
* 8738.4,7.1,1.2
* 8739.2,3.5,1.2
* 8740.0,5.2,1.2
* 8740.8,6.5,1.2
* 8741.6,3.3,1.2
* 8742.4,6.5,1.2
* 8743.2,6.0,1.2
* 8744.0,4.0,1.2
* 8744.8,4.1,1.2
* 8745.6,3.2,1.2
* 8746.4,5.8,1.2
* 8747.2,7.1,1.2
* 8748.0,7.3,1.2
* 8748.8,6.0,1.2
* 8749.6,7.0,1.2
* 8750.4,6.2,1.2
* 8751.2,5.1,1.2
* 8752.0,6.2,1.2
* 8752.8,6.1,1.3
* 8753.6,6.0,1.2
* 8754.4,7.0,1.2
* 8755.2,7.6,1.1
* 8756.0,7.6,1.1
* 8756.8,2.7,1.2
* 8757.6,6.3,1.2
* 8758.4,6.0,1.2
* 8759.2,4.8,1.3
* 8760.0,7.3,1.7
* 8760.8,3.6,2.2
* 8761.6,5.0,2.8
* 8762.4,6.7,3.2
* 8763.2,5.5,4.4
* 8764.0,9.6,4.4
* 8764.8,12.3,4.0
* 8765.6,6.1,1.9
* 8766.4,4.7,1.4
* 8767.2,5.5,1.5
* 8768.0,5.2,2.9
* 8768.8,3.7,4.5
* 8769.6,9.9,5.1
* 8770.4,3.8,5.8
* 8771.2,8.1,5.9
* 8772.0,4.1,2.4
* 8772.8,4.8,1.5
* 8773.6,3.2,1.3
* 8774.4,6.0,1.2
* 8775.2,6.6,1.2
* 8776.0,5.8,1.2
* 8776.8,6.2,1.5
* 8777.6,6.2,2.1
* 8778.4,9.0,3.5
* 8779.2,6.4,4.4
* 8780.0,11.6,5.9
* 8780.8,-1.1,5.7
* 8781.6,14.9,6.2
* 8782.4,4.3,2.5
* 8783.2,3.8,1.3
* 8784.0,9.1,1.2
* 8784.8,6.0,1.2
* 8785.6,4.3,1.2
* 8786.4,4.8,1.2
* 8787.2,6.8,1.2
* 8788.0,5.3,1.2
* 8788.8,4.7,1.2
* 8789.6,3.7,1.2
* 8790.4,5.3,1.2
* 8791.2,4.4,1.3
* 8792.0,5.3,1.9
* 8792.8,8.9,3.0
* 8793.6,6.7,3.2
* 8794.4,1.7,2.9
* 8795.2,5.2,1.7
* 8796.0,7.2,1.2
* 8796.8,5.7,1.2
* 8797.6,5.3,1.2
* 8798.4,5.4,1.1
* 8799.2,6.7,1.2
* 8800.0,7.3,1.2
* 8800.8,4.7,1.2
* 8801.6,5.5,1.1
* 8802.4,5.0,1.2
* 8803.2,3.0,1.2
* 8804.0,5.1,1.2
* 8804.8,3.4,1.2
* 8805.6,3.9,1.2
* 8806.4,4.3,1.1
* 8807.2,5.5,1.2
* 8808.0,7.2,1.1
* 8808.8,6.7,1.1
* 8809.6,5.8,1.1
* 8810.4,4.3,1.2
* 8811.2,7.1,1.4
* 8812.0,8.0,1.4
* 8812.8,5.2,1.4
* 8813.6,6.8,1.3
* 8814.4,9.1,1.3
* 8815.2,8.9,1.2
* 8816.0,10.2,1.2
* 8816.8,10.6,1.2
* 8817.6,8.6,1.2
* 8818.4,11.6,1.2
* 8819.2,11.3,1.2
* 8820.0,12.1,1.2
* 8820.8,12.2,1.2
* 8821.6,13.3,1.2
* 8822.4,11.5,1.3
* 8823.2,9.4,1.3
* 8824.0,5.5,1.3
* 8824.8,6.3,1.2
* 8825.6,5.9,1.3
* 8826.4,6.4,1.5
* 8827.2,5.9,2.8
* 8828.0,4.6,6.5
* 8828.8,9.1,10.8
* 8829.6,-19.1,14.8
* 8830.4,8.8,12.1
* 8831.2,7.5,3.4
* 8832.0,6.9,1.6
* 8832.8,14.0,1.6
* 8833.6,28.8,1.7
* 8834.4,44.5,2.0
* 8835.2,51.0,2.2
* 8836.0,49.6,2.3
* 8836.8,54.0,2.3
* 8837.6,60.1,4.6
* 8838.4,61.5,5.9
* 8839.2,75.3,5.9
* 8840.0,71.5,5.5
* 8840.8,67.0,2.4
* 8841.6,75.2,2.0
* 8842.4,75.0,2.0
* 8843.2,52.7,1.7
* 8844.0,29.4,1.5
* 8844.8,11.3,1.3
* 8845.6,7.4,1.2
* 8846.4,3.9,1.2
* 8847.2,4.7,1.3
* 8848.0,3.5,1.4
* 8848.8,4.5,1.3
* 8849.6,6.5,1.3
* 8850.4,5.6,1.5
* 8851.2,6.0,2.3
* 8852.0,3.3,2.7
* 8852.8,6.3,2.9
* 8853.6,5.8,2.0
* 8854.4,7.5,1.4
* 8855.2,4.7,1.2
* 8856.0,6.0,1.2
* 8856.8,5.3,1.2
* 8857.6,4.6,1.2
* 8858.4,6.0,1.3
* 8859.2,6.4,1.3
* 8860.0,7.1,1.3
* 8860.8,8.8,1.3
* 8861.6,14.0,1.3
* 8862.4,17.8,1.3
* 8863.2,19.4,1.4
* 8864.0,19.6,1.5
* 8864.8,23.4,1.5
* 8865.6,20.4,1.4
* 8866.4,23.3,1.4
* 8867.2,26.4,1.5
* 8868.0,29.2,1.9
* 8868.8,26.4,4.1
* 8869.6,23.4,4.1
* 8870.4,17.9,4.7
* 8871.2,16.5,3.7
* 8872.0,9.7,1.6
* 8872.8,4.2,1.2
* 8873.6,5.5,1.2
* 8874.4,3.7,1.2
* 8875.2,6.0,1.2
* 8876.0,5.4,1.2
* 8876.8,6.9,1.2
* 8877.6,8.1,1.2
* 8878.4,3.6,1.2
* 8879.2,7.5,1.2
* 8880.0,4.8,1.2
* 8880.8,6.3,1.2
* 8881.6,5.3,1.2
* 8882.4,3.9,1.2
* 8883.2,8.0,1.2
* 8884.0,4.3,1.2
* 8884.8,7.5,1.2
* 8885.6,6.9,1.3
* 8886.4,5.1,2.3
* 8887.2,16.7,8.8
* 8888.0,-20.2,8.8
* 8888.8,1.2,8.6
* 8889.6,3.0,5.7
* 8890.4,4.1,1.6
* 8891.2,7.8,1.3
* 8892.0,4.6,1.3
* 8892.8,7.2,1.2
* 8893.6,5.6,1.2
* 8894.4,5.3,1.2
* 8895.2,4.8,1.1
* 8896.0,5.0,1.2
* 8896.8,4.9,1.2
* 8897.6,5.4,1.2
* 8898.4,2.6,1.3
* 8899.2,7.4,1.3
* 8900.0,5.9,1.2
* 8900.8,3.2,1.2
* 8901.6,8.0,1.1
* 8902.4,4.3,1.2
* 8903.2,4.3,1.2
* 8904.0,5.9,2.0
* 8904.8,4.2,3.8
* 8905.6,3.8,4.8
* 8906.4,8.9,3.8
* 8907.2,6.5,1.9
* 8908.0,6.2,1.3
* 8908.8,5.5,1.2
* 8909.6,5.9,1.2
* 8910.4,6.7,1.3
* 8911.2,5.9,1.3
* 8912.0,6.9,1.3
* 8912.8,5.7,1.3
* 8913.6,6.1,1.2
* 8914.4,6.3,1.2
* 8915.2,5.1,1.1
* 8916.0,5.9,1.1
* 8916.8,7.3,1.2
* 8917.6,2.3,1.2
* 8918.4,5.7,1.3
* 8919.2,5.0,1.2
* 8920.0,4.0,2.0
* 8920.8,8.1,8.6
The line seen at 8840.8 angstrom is H-alpha 6563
